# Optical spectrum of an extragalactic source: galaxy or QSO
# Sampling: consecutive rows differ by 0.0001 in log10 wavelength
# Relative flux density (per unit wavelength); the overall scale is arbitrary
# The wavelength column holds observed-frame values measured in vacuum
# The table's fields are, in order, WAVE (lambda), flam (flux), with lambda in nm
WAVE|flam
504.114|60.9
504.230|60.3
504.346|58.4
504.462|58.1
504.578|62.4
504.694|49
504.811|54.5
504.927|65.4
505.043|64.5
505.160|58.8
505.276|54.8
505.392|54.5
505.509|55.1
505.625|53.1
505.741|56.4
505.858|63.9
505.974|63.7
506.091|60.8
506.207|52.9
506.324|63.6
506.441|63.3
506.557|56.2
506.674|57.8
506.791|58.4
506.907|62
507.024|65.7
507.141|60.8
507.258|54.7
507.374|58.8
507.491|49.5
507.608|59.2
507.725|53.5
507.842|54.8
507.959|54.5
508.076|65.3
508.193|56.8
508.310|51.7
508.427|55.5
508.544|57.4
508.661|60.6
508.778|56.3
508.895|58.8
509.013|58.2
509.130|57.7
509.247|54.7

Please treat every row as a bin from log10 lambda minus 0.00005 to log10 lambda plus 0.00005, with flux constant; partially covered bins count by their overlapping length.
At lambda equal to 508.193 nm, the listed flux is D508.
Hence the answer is 56.8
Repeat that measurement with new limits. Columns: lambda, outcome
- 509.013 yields 58.2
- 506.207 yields 52.9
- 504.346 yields 58.4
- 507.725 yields 53.5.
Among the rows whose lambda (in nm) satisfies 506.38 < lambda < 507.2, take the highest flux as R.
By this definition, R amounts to 65.7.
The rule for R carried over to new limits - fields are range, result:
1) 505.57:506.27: 63.9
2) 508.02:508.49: 65.3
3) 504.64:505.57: 65.4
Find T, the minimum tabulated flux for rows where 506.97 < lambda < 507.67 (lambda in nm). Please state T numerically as 49.5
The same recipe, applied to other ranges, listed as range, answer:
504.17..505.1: 49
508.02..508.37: 51.7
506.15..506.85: 52.9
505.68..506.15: 56.4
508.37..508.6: 55.5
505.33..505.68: 53.1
